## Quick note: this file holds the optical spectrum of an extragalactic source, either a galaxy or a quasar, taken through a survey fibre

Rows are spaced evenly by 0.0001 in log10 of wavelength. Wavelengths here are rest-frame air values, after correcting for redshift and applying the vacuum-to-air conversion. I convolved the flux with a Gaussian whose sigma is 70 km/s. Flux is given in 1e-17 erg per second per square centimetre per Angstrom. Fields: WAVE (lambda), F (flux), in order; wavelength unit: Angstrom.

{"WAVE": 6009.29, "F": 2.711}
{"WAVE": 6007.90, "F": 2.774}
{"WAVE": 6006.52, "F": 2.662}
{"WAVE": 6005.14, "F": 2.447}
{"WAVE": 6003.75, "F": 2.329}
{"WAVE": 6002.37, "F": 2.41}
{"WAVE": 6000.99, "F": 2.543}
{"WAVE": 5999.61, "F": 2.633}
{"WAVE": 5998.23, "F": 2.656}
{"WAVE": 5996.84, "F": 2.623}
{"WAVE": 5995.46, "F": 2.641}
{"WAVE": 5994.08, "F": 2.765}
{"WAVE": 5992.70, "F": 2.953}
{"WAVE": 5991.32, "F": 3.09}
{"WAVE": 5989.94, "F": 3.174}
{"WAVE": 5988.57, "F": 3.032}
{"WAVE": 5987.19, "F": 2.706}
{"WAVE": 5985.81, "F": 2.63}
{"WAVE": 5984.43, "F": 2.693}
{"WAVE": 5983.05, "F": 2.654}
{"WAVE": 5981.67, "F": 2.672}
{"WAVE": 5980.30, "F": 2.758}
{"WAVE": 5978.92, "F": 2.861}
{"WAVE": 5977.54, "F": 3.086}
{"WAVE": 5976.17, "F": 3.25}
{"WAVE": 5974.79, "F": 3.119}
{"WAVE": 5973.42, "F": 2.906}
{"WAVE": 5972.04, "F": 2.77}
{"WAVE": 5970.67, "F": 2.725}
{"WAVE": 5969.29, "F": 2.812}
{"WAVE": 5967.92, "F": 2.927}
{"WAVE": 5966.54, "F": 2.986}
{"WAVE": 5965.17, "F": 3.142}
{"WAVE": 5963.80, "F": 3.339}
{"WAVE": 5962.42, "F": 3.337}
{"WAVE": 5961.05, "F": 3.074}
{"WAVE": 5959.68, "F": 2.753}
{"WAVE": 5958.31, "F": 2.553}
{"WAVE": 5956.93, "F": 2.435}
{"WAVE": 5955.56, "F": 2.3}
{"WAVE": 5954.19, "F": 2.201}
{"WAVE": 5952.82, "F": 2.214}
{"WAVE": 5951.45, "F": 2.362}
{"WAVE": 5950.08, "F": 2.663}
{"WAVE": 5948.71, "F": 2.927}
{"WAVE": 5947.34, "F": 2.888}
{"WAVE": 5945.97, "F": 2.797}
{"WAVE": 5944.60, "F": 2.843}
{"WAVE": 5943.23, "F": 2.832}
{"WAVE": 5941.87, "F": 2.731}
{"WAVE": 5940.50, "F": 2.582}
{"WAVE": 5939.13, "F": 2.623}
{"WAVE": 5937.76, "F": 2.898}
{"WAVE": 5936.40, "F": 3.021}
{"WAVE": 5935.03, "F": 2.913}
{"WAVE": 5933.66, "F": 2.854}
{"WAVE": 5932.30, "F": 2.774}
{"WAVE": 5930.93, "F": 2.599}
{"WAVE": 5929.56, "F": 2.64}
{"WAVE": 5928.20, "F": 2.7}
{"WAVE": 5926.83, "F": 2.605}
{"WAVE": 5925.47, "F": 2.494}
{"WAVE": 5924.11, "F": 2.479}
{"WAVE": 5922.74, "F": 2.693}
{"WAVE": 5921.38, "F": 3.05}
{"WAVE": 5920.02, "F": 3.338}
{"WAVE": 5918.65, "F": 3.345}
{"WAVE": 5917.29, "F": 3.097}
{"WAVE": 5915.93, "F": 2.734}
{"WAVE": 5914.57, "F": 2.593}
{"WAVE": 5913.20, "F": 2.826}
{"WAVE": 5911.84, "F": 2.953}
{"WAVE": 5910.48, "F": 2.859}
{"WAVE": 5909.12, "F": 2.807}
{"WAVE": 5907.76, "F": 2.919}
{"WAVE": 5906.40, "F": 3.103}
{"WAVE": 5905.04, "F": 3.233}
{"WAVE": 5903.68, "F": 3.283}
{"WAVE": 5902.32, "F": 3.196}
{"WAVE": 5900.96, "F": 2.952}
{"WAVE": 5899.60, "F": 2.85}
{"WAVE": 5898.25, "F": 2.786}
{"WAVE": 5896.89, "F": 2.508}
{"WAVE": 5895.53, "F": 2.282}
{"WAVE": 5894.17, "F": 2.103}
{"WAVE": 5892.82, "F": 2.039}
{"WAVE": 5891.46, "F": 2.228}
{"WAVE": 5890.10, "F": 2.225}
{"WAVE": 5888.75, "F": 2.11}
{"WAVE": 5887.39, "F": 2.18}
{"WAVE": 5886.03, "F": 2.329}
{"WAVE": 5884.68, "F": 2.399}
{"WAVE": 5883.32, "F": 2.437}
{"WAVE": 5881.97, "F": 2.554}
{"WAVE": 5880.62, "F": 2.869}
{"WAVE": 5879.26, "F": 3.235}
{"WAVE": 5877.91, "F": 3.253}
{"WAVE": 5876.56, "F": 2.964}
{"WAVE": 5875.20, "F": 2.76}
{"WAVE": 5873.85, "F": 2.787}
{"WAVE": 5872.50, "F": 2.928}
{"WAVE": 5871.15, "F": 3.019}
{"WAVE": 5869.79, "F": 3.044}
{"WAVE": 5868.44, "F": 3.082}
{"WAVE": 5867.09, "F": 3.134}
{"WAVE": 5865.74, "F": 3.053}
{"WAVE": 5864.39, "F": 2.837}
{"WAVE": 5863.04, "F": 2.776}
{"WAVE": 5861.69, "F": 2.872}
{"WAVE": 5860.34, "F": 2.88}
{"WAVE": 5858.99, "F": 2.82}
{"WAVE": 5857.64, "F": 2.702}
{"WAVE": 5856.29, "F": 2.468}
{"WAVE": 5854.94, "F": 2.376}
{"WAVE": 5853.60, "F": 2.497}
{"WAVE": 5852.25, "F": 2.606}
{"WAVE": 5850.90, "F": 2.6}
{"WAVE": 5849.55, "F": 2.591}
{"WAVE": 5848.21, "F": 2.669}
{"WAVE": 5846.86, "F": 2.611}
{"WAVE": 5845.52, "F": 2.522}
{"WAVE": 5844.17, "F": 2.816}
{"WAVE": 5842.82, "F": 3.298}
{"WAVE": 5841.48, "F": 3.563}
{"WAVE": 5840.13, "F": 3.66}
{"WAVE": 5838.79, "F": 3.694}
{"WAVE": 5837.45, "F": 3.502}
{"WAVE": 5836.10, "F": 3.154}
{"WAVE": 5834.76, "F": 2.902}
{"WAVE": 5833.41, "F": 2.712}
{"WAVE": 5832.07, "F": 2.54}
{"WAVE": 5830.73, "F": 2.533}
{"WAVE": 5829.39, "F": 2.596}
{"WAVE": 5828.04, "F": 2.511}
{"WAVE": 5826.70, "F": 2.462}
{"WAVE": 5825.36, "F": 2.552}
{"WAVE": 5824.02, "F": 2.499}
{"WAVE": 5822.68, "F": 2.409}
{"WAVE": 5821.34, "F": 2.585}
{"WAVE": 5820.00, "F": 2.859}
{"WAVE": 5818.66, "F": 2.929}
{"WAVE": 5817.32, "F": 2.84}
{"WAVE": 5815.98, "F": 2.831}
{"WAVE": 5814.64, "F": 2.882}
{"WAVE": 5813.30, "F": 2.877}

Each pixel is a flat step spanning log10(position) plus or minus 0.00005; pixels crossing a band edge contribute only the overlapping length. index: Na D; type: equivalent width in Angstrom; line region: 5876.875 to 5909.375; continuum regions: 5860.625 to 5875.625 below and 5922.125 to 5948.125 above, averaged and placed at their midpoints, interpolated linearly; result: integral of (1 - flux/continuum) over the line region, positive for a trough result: 2.2 Angstrom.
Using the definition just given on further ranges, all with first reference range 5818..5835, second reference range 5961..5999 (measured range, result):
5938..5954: 0.95 Angstrom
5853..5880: -1.86 Angstrom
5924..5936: 0.51 Angstrom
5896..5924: -1.72 Angstrom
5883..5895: 2.24 Angstrom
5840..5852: -1.04 Angstrom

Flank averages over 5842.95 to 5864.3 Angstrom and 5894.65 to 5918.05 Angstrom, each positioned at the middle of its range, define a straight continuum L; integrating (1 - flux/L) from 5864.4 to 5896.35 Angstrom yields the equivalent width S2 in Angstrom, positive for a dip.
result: 1.34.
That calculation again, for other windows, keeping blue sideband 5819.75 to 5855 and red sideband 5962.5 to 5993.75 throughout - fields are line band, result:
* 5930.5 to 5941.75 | 0.4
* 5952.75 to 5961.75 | 1.2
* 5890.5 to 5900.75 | 1.6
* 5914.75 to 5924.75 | -0.3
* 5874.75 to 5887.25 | 0.5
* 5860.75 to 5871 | -0.5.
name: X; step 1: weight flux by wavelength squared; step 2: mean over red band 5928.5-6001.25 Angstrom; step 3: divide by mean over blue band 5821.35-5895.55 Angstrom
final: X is 1.1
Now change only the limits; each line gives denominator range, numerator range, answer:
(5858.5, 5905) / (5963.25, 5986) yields 1.10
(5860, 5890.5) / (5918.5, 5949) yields 1.03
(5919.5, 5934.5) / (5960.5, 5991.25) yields 1.09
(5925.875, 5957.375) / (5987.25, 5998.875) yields 1.09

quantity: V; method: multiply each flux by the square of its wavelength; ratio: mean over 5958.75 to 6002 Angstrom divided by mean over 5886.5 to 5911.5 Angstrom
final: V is 1.11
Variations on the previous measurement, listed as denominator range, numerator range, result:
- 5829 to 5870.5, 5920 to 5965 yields 0.98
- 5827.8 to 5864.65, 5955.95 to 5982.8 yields 1.07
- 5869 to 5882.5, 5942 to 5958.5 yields 0.90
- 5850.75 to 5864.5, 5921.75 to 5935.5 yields 1.03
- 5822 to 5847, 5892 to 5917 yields 0.99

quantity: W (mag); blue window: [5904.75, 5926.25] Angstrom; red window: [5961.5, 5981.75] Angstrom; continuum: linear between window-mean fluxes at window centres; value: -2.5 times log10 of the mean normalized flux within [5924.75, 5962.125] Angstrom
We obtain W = 0.10 mag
